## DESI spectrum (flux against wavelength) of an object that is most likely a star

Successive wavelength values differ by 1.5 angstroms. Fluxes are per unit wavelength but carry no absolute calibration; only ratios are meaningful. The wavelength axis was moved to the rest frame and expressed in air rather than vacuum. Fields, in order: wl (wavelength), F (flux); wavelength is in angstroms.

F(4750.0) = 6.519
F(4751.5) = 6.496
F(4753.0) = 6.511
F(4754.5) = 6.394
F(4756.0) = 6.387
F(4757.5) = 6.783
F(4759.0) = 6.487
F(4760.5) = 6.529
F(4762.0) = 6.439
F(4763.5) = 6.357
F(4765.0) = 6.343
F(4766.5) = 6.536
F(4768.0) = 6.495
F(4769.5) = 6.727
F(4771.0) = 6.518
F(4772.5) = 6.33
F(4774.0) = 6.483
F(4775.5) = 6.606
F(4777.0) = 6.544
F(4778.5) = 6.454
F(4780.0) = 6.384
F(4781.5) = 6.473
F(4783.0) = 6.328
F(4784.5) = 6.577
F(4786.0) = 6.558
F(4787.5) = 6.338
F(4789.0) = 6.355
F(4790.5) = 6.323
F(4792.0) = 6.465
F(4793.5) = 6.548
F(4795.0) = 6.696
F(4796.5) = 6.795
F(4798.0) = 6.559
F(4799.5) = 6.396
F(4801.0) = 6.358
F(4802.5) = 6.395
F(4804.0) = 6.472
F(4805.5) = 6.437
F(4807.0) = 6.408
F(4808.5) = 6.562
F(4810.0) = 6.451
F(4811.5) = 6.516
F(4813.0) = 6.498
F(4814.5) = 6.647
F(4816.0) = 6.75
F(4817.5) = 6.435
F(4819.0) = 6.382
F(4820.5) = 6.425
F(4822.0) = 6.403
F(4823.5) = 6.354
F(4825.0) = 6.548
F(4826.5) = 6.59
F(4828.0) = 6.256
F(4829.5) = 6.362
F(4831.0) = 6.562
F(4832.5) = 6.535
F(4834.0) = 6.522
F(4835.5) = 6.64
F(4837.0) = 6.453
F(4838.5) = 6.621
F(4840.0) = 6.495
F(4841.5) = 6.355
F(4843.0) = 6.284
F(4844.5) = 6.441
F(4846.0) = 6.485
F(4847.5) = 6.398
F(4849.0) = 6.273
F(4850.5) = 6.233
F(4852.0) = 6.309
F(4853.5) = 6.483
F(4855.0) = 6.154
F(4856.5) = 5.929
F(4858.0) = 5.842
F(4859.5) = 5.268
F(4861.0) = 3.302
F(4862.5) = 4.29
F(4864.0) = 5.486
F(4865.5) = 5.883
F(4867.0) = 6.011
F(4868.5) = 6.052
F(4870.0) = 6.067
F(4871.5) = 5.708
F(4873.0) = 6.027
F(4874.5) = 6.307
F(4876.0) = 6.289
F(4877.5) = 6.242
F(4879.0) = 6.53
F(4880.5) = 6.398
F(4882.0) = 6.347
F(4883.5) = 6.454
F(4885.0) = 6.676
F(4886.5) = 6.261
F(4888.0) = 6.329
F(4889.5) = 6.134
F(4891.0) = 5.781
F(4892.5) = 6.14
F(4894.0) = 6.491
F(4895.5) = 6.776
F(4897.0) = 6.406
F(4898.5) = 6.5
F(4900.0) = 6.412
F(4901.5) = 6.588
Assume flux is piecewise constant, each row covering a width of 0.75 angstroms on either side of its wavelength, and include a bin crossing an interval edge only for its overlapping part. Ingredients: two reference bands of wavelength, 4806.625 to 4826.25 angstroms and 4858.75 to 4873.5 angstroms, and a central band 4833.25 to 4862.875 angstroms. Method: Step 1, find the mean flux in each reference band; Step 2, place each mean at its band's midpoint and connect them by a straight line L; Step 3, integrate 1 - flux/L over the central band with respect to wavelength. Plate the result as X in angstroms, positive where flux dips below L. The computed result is -1.3 angstroms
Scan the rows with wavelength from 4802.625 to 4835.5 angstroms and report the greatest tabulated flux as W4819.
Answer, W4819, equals 6.75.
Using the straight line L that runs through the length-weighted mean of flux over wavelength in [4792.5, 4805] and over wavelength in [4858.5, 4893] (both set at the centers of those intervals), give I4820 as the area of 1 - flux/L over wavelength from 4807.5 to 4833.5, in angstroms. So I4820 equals -0.6 angstroms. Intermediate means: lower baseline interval 6.52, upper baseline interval 5.91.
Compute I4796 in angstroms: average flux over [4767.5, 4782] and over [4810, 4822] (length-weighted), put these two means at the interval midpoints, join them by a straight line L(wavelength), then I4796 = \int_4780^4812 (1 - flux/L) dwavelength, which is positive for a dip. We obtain 0.2 angstroms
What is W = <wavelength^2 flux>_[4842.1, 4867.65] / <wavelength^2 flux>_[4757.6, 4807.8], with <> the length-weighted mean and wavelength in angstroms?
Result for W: 0.93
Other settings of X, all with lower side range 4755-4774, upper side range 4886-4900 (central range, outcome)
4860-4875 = 2.02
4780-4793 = 0.07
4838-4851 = -0.03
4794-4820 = -0.32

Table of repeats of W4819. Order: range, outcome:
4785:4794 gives 6.558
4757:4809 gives 6.795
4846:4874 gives 6.485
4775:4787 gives 6.606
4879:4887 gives 6.676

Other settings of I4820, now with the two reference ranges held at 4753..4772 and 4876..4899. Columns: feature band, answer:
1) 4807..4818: -0.2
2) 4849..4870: 2.4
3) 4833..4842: -0.1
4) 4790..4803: -0.1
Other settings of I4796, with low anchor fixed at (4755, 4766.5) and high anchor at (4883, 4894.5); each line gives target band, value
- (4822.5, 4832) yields -0.11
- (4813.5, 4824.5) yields -0.18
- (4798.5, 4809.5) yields -0.05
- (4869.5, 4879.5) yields 0.22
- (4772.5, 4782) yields -0.04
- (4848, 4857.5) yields 0.16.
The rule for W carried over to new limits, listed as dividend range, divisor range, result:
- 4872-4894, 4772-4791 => 1.02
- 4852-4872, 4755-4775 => 0.90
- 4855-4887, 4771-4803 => 0.94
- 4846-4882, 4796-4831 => 0.93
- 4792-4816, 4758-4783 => 1.02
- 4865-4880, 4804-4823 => 0.97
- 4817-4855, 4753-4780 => 1.02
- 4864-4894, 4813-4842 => 0.97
